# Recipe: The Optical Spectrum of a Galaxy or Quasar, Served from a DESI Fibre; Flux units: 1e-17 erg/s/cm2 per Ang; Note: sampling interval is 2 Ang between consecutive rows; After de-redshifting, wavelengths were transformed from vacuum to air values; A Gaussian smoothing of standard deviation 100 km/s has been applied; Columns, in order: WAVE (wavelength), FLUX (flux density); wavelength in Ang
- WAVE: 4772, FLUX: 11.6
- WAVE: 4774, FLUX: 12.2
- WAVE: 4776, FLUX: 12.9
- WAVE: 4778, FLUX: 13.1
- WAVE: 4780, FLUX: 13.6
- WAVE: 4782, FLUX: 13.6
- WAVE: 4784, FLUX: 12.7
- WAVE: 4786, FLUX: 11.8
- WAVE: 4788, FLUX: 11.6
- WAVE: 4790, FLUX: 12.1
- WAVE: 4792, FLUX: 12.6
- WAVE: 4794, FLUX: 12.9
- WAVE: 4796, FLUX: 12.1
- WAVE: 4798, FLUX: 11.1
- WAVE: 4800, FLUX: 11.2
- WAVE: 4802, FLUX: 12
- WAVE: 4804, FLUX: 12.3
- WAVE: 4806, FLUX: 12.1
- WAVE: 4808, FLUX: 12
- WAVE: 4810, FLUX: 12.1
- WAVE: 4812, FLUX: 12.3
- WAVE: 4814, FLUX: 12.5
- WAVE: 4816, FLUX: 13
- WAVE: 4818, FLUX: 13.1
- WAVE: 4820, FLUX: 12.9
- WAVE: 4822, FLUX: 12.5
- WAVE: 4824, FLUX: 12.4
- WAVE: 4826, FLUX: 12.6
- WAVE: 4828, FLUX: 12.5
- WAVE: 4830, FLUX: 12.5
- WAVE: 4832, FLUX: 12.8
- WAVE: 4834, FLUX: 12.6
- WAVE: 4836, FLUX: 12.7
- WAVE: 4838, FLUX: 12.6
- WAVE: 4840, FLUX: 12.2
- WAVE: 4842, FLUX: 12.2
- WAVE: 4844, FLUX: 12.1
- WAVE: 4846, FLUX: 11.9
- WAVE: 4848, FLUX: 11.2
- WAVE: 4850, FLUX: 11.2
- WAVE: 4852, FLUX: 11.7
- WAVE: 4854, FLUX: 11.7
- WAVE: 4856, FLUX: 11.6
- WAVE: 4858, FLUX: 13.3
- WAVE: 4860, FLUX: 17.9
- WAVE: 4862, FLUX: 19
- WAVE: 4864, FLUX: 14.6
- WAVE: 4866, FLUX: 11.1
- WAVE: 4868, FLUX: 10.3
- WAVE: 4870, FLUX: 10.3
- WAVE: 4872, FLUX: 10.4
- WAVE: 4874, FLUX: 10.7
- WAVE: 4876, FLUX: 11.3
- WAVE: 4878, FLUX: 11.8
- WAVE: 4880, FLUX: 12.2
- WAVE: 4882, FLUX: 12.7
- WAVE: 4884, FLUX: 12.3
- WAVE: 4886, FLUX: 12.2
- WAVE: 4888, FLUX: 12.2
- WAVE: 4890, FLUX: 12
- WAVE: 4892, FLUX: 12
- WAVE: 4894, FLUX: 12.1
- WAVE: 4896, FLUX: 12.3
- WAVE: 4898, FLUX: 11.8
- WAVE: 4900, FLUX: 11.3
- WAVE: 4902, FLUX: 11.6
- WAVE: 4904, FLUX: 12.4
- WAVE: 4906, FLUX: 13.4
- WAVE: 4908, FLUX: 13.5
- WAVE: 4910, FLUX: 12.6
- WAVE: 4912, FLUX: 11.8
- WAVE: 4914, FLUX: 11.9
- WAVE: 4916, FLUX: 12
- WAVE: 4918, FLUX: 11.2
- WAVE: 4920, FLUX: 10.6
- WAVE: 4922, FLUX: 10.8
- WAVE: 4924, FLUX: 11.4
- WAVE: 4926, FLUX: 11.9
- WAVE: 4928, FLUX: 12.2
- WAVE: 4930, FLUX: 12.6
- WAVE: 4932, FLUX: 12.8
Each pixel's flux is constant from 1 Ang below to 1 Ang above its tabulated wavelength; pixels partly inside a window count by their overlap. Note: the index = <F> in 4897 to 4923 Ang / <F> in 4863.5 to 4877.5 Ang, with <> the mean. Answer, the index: 1.07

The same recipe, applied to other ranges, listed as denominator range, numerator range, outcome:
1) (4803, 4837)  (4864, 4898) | 0.94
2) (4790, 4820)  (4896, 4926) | 0.97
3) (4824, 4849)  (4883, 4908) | 0.99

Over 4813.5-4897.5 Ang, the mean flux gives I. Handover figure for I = 12.4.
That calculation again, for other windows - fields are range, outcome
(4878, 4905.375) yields 12.1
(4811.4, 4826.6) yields 12.7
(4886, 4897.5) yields 12.1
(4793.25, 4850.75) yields 12.3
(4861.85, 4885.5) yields 12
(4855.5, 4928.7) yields 12.2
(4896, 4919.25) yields 12.1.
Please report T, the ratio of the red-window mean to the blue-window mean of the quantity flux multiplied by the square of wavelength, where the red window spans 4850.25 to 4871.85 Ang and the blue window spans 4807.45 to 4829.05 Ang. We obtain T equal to 1.05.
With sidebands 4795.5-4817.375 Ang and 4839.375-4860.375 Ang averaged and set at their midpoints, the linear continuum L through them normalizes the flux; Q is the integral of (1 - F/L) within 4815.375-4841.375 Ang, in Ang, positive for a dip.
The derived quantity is -0.9 Ang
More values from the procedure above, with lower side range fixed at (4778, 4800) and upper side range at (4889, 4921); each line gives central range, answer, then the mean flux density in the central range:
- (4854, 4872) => -1.60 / 13.2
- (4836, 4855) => 0.47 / 11.9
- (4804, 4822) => -0.26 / 12.5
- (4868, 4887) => 1.00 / 11.5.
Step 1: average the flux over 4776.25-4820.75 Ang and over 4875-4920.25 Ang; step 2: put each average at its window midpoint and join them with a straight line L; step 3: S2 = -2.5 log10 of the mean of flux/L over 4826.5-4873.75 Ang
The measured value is -0.02 mag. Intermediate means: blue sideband 12.4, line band 12.5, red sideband 12.1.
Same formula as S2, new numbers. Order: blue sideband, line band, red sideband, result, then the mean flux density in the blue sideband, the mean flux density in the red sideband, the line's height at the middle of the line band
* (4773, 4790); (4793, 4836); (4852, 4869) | 0.06 mag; 12.7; 13.6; 13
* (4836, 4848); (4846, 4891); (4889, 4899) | -0.02 mag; 12.2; 12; 12.1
